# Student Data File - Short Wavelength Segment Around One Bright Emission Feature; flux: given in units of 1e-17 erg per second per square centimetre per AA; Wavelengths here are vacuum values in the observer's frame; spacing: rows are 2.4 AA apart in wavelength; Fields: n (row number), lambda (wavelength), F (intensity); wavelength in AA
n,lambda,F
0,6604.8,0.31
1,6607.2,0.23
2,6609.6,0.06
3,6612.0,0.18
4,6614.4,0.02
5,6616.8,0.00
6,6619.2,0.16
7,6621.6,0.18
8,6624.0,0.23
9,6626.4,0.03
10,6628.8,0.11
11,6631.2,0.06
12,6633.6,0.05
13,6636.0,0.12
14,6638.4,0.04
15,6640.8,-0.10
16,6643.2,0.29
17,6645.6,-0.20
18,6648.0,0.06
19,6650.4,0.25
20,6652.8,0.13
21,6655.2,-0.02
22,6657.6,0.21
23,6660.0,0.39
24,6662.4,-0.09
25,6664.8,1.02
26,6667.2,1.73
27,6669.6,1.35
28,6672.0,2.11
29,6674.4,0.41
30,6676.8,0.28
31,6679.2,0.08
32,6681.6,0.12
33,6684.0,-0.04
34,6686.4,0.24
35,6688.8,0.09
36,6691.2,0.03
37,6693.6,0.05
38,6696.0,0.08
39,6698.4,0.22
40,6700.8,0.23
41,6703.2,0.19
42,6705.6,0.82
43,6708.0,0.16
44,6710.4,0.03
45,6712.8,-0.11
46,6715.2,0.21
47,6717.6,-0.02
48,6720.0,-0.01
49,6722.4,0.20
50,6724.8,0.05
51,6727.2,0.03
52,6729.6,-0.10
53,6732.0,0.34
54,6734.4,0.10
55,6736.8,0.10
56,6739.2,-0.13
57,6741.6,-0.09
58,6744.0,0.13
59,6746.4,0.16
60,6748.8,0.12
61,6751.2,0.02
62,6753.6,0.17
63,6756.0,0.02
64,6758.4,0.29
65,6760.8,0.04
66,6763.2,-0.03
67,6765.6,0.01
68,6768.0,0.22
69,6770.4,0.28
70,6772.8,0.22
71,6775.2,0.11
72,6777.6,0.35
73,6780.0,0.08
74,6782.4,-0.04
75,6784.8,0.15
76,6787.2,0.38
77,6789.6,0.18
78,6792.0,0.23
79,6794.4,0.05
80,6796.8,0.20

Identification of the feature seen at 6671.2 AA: [O II] 3727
